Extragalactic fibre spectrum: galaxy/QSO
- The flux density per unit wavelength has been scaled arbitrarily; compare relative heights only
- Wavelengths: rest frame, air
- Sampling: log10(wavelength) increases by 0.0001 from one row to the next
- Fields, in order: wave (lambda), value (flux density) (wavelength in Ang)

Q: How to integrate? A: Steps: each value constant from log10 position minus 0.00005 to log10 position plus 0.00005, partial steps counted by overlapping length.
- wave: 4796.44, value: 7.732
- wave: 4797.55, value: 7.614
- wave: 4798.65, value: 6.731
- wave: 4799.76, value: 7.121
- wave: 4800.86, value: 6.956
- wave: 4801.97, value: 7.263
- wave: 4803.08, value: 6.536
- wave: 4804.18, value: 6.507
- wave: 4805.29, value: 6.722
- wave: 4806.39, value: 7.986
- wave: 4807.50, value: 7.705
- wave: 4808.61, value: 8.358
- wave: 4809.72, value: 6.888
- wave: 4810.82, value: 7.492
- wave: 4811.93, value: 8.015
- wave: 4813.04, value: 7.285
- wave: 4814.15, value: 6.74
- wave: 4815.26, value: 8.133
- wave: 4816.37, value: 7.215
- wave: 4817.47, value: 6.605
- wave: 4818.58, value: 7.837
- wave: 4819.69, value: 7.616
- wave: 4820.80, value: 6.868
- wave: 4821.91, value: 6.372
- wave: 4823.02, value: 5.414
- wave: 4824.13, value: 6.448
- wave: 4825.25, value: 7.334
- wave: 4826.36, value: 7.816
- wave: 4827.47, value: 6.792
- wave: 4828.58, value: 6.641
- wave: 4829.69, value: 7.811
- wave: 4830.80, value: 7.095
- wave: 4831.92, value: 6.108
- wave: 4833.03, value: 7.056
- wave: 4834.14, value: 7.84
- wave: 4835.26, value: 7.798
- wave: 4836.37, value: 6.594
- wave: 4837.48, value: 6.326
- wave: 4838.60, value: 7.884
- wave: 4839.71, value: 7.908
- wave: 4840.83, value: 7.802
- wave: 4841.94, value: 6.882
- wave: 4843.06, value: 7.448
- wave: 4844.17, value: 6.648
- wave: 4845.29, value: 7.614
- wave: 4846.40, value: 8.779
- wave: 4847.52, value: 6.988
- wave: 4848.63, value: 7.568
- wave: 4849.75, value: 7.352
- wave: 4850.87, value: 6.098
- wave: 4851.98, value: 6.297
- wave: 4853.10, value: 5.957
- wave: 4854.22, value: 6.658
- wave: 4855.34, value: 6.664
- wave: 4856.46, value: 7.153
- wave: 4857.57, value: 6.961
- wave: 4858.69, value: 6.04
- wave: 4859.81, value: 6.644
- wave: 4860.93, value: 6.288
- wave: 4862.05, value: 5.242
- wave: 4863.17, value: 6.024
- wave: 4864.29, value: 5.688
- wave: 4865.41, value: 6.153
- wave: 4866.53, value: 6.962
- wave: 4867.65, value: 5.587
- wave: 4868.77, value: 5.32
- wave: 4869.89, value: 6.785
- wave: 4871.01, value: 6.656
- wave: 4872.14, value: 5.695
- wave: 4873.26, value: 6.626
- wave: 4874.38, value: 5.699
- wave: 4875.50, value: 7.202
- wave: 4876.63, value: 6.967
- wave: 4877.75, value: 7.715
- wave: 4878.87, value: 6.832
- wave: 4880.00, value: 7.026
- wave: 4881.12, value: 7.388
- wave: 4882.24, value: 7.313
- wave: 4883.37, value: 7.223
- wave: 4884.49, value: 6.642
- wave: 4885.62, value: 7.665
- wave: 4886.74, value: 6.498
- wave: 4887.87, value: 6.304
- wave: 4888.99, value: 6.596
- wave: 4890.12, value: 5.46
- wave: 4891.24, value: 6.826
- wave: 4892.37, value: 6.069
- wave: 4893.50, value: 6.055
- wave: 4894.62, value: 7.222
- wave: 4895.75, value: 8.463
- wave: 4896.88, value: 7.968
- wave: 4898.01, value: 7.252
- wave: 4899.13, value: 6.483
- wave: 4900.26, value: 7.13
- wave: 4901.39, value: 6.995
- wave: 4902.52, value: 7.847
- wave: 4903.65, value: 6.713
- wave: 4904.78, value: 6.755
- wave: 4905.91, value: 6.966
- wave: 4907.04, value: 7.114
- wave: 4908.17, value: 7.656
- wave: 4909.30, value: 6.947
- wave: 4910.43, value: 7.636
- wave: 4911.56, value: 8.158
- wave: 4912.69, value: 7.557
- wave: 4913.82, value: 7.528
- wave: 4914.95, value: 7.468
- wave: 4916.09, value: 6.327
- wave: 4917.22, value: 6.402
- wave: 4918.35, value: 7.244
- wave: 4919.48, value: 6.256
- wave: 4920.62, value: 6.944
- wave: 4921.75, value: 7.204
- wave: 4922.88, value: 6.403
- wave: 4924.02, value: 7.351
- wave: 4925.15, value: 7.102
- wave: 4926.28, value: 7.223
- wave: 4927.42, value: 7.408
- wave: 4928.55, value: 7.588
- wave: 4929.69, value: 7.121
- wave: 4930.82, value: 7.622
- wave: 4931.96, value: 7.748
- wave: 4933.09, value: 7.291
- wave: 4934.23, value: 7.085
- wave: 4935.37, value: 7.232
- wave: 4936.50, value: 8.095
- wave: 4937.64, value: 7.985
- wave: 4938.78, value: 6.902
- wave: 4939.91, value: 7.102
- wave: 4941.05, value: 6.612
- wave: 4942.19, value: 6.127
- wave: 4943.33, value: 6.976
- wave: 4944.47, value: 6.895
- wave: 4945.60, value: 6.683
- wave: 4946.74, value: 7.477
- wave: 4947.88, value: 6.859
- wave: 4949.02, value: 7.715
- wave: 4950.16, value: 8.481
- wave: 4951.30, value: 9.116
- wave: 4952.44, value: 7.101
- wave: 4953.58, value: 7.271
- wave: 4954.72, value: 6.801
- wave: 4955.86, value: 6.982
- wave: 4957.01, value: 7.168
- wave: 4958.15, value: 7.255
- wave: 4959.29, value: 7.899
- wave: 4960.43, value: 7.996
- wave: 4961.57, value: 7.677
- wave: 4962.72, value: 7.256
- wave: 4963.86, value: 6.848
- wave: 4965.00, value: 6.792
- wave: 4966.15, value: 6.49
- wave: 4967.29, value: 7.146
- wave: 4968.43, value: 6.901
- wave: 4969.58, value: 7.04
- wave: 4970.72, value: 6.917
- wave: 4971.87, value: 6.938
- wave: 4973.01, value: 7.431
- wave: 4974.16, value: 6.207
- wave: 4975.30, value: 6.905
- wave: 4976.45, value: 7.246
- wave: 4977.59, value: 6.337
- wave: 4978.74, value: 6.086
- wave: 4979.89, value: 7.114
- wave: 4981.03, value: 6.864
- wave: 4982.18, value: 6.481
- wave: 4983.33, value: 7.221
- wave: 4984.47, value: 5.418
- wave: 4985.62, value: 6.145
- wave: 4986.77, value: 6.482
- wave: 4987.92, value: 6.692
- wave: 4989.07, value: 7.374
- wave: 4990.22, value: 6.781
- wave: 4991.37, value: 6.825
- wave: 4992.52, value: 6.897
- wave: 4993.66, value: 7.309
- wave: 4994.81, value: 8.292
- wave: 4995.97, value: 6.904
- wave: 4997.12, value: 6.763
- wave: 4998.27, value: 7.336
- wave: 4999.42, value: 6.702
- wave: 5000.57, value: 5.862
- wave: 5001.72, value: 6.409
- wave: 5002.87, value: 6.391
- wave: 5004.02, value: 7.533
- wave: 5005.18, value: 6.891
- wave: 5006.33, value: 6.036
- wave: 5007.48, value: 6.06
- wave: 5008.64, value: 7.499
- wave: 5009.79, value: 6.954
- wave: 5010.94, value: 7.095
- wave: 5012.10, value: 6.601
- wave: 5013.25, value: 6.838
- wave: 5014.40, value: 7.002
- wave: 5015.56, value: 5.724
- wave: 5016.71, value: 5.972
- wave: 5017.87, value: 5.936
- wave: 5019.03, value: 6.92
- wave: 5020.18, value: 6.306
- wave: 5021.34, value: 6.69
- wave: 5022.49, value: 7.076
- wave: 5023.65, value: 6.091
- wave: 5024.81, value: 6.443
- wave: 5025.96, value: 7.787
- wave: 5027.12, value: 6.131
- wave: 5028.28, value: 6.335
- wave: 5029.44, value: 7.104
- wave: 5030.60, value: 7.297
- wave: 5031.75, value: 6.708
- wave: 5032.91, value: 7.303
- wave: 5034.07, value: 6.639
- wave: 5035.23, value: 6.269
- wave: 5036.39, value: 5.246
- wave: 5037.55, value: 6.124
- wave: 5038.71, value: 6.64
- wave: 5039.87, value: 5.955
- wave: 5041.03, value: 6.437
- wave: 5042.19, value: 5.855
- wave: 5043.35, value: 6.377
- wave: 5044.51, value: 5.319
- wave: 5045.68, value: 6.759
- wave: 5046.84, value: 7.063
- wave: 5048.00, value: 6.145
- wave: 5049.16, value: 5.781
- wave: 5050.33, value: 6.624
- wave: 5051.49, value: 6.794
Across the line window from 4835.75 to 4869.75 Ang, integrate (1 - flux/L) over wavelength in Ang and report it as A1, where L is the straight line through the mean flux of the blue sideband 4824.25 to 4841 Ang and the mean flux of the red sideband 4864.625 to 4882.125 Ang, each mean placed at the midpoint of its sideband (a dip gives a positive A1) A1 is 0.9 Ang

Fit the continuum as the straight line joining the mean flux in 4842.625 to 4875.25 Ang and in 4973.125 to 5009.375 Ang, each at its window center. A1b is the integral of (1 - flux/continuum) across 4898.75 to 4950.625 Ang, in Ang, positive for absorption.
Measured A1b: -4.18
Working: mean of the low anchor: 6.54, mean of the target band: 7.18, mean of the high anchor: 6.75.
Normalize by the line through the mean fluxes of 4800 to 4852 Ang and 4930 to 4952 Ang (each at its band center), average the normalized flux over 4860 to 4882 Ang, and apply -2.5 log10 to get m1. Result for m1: 0.13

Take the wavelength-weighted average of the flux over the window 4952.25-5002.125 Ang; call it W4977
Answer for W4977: 6.92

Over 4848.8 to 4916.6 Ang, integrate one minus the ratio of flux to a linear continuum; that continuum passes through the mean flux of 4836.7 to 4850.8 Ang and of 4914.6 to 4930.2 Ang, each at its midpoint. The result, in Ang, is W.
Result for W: 3.8 Ang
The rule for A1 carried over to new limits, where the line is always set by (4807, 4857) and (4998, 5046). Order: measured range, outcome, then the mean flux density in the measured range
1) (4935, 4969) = -2.52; 7.26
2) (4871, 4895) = 0.95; 6.71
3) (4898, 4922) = -0.75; 7.11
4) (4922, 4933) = -0.71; 7.29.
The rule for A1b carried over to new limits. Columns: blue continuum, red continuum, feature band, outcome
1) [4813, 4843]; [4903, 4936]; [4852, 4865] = 1.5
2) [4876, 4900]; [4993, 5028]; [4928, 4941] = -1.0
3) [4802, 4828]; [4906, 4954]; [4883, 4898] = 0.8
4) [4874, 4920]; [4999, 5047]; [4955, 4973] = -1.1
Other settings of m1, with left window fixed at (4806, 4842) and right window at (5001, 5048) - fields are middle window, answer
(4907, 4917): -0.07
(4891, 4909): -0.02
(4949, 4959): -0.12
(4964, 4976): -0.02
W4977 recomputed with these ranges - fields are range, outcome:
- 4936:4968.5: 7.27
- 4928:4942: 7.33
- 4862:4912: 6.8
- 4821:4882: 6.79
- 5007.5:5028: 6.63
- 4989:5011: 6.88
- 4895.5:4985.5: 7.14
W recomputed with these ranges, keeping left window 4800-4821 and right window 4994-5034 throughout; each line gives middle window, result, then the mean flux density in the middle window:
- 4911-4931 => -0.4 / 7.15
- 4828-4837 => 0.2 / 7.11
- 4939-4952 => -0.6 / 7.27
